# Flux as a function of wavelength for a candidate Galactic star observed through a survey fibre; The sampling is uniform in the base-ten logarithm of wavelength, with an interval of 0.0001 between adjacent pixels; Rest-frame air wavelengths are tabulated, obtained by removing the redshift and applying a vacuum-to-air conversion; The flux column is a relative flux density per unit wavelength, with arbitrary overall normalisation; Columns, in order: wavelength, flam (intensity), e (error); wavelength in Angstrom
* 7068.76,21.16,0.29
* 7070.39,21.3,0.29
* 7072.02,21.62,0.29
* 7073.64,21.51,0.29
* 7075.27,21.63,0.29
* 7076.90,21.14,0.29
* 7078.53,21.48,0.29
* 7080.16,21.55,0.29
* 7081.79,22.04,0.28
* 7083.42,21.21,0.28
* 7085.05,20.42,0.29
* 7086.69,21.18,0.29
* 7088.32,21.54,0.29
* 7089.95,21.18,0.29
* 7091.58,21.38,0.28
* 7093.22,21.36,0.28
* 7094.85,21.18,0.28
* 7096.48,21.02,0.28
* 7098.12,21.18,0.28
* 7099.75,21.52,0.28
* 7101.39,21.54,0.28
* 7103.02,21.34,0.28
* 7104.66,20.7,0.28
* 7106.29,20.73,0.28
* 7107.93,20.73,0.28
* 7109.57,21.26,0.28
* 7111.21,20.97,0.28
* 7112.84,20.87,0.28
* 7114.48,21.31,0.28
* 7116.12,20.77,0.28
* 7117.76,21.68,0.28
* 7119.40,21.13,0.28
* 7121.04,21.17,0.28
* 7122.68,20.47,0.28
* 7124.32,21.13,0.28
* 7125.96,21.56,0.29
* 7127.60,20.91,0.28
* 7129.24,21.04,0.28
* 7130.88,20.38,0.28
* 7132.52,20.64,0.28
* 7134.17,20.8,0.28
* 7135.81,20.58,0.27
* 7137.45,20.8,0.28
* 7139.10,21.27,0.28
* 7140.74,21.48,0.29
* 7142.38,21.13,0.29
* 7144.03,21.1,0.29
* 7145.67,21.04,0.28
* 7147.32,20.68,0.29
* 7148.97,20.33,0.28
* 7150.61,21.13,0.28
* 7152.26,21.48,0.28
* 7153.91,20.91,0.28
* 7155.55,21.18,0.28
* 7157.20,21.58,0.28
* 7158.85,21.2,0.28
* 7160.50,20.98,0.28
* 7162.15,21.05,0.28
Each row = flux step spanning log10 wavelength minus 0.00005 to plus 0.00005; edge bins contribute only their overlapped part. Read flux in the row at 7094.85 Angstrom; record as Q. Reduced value 21.18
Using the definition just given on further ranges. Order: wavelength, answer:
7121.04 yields 21.17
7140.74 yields 21.48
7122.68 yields 20.47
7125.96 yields 21.56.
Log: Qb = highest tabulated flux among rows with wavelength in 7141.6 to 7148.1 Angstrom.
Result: 21.13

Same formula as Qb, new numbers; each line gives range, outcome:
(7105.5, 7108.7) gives 20.73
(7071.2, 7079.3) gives 21.63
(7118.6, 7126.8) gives 21.56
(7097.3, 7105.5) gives 21.54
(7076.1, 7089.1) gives 22.04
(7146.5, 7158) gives 21.58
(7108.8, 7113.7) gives 21.26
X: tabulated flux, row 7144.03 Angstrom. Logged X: 21.1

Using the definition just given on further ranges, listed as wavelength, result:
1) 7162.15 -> 21.05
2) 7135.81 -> 20.58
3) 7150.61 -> 21.13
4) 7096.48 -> 21.02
